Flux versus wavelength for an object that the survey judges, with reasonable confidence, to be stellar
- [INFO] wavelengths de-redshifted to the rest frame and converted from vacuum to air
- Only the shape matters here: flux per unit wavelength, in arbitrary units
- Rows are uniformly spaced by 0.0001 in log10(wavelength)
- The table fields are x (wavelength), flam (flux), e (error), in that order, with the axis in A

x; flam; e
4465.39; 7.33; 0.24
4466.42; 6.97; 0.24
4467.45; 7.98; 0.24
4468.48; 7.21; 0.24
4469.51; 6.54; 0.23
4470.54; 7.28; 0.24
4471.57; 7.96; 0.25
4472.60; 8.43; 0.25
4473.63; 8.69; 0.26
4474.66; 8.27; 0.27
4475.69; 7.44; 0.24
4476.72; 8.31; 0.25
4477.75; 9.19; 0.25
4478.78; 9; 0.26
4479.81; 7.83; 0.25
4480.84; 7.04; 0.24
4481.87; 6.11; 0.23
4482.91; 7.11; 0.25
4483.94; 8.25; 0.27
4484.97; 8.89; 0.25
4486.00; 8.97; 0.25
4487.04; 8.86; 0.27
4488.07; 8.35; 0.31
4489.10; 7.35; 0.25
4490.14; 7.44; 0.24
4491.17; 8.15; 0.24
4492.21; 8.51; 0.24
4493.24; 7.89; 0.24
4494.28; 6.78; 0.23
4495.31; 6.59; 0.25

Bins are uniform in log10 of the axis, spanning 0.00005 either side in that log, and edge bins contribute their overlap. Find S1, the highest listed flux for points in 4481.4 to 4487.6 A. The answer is 8.97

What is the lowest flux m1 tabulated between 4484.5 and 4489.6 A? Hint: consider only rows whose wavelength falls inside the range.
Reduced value 7.35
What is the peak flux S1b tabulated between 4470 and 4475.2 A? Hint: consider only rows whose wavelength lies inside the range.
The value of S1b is 8.69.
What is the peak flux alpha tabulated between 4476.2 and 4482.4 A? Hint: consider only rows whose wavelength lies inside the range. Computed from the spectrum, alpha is 9.19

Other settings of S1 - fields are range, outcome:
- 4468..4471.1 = 7.28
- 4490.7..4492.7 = 8.51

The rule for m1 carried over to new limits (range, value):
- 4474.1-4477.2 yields 7.44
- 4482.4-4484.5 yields 7.11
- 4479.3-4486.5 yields 6.11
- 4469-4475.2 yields 6.54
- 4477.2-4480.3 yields 7.83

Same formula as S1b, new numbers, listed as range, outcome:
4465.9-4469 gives 7.98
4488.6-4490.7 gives 7.44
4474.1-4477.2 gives 8.31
